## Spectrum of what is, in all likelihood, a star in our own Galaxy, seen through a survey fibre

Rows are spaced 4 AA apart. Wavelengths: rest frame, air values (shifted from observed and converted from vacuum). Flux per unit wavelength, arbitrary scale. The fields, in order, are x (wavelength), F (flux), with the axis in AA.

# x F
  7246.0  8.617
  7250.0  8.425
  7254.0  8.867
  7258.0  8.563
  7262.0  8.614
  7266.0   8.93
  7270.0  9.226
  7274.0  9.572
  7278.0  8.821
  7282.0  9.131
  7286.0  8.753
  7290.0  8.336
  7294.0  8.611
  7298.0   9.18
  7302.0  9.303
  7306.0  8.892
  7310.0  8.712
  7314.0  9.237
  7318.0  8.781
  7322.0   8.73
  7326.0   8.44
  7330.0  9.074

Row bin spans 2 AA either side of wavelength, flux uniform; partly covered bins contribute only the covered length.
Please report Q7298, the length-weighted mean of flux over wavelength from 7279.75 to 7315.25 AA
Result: 8.9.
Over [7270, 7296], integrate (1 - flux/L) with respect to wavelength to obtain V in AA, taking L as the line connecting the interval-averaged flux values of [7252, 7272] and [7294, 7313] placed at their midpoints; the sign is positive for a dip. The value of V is 0.0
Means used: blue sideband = 8.84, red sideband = 8.99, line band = 8.9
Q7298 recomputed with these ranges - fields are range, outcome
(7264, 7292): 8.97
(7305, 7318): 8.93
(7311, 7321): 8.95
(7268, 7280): 9.21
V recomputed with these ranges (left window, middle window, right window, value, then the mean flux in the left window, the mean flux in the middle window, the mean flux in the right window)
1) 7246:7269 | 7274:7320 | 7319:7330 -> -1.2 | 8.7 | 8.92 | 8.69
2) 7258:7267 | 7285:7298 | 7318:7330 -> 0.1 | 8.71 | 8.65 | 8.7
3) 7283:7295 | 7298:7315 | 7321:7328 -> -0.9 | 8.61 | 9.04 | 8.56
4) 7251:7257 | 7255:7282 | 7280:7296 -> -0.7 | 8.74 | 8.96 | 8.71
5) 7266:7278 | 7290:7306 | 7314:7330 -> 0.1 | 9.22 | 8.93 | 8.78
